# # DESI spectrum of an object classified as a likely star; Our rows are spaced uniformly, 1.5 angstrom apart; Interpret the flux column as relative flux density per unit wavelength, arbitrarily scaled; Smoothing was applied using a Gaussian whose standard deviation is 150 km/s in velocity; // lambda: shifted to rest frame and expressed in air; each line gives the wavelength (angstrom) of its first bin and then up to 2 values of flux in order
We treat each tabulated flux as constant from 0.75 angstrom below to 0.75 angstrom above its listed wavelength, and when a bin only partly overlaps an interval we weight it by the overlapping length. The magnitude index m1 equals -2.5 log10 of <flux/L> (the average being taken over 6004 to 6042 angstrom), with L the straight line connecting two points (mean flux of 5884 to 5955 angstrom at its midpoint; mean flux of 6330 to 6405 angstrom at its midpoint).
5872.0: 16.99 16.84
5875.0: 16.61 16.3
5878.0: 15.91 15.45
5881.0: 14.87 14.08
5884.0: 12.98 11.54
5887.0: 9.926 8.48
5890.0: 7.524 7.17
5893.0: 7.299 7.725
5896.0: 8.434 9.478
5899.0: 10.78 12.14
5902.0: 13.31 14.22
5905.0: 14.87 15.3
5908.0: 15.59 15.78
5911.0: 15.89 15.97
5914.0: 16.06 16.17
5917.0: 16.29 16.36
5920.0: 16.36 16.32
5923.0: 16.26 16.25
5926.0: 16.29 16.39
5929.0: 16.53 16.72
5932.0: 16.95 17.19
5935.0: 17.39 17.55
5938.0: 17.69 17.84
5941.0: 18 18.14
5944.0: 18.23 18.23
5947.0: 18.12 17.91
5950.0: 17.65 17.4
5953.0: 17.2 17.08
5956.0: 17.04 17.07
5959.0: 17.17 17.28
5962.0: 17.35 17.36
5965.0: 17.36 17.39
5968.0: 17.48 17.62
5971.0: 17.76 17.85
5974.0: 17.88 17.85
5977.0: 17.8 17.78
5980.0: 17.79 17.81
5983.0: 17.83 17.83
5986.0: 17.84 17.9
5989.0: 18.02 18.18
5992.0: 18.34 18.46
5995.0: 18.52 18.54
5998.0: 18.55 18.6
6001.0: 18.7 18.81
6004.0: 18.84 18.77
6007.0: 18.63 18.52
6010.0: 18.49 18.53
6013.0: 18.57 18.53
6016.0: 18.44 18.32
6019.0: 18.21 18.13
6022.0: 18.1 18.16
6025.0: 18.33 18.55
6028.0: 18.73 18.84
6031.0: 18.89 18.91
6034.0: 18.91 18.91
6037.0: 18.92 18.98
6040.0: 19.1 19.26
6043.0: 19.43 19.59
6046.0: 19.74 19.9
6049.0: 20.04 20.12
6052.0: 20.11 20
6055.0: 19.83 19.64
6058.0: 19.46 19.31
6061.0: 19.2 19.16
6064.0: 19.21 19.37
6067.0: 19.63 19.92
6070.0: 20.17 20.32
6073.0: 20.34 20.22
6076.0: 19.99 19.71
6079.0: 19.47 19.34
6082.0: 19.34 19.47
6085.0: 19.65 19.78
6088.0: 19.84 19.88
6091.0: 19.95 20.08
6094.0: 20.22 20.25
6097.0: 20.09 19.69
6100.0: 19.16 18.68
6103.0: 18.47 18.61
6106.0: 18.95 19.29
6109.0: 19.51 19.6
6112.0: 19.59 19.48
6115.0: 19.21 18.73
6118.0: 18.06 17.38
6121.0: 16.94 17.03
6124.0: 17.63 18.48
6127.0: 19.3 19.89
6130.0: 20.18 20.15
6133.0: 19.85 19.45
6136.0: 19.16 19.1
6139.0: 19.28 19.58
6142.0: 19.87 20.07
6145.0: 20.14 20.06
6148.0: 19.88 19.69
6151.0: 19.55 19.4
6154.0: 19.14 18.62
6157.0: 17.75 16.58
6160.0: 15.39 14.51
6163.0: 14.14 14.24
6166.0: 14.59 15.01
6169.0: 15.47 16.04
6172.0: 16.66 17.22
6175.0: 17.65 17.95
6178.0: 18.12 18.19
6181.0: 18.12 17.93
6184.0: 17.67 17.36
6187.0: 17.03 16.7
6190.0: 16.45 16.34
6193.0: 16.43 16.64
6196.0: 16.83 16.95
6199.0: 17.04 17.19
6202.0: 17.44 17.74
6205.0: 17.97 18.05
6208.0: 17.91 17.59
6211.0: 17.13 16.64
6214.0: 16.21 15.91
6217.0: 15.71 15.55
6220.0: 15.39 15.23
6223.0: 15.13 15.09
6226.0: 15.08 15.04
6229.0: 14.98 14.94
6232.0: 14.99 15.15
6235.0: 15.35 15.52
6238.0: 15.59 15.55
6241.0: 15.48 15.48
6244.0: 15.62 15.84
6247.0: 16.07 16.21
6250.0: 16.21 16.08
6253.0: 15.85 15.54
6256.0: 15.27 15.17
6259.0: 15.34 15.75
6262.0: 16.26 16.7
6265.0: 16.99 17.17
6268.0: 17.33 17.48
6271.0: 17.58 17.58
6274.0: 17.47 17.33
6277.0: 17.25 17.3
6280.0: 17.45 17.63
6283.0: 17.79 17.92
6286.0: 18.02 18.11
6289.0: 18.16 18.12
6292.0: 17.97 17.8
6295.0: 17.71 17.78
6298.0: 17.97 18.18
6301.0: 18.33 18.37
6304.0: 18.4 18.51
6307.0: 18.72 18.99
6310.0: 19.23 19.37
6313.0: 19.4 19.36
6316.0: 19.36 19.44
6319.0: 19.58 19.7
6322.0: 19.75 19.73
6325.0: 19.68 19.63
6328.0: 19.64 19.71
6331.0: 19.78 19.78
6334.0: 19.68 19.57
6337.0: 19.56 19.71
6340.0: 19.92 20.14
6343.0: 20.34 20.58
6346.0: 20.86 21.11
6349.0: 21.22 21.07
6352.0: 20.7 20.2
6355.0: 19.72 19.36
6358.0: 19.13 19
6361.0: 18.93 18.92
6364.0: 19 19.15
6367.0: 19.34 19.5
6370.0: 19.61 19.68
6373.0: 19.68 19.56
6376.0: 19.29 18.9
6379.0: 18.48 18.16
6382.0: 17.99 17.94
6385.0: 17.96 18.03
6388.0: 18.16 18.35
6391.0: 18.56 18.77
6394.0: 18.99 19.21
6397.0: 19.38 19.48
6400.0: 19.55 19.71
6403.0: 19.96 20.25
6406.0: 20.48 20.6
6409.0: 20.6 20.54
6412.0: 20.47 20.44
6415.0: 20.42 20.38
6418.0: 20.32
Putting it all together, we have -0.17 mag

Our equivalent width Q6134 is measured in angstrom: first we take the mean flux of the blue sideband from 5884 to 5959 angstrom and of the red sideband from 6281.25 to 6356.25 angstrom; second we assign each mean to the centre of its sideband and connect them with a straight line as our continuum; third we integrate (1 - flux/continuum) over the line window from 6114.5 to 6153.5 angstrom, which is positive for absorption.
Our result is -4.3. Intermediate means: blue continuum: 15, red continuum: 19.3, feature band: 19.2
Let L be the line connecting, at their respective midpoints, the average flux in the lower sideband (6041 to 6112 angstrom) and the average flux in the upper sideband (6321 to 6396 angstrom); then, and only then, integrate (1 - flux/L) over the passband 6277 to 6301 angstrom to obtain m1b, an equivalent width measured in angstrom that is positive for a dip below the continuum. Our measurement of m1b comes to 2.0 angstrom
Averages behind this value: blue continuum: 19.6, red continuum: 19.4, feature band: 17.9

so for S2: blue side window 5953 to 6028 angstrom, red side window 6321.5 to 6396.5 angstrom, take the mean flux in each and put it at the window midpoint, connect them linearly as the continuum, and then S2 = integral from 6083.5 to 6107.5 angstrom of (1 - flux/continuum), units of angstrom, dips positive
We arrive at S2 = -1.44 angstrom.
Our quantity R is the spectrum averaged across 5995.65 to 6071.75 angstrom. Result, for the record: 19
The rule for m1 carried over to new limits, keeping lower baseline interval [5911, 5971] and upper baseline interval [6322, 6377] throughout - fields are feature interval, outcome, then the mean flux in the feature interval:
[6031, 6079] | -0.100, 19.6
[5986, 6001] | -0.054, 18.3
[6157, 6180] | 0.154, 16.1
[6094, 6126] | -0.036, 18.8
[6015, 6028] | -0.041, 18.3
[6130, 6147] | -0.075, 19.7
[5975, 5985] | -0.027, 17.8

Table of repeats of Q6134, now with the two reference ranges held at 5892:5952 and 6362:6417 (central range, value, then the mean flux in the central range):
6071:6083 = -2.2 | 19.8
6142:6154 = -1.7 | 19.8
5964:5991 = -3.1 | 17.8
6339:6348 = -0.7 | 20.5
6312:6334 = -1.0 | 19.6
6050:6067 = -3.0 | 19.6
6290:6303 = 0.4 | 18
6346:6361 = -0.9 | 20.1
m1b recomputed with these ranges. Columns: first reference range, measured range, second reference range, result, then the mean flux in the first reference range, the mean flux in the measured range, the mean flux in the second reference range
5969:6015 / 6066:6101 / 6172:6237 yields -4.6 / 18.2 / 19.8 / 16.6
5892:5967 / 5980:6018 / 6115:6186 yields -4.2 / 15.8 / 18.4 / 18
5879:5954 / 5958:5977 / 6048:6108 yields -1.4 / 14.8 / 17.5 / 19.7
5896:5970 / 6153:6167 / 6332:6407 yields 1.4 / 16.3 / 16.1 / 19.5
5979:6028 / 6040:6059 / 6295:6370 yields -1.3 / 18.3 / 19.7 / 19.5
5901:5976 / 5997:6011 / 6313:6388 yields -1.1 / 16.9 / 18.7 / 19.5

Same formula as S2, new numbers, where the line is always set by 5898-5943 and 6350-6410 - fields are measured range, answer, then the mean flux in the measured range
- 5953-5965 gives -0.70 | 17.2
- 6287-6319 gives 0.28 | 18.6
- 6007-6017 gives -1.13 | 18.5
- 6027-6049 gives -3.08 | 19.2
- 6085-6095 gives -1.60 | 19.9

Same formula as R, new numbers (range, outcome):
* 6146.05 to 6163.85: 17.8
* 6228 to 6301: 16.7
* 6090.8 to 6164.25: 18.9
